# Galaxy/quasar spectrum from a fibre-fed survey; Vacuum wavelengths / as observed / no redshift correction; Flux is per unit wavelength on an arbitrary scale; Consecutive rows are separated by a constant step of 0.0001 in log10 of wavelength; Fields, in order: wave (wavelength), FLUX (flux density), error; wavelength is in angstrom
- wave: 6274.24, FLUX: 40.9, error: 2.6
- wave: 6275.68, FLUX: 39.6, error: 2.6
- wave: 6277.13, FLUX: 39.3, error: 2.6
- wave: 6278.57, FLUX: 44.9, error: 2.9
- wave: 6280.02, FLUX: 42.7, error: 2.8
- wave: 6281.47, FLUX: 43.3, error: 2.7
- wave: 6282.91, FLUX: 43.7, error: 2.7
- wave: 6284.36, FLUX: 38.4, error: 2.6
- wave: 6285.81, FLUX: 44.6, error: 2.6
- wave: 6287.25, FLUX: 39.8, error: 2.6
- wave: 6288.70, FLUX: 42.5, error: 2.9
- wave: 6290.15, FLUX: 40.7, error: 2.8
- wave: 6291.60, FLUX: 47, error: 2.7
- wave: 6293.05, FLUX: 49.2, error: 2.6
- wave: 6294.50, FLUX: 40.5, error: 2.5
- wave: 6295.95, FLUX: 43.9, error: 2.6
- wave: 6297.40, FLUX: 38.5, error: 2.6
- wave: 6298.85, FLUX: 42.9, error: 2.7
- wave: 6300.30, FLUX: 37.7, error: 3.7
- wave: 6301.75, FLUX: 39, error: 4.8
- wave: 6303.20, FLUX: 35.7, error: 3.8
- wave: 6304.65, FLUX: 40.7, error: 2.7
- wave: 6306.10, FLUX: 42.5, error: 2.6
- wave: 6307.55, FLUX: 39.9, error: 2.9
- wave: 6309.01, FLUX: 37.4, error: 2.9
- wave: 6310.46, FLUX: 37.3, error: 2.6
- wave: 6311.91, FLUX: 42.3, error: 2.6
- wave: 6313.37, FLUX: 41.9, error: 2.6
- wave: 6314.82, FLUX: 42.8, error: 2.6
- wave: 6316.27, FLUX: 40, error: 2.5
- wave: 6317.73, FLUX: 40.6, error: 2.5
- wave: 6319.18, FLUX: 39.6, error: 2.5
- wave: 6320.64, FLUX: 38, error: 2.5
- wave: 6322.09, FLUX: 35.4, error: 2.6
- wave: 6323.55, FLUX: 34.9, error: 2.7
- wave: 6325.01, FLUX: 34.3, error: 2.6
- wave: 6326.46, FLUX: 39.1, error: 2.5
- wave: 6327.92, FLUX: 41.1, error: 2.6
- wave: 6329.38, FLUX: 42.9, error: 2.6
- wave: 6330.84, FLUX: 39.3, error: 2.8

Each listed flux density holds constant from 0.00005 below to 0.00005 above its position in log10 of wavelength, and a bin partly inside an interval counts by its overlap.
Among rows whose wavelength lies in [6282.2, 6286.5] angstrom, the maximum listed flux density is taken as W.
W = 44.6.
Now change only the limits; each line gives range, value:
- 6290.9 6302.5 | 49.2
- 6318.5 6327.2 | 39.6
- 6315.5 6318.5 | 40.6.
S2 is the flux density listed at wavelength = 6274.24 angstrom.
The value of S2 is 40.9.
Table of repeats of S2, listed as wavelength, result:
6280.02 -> 42.7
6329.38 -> 42.9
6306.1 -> 42.5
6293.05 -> 49.2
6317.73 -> 40.6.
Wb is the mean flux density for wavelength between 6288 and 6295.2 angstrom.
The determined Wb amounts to 44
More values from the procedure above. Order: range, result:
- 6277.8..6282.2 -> 43.6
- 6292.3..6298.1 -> 43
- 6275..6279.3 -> 41.3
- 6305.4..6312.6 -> 39.9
